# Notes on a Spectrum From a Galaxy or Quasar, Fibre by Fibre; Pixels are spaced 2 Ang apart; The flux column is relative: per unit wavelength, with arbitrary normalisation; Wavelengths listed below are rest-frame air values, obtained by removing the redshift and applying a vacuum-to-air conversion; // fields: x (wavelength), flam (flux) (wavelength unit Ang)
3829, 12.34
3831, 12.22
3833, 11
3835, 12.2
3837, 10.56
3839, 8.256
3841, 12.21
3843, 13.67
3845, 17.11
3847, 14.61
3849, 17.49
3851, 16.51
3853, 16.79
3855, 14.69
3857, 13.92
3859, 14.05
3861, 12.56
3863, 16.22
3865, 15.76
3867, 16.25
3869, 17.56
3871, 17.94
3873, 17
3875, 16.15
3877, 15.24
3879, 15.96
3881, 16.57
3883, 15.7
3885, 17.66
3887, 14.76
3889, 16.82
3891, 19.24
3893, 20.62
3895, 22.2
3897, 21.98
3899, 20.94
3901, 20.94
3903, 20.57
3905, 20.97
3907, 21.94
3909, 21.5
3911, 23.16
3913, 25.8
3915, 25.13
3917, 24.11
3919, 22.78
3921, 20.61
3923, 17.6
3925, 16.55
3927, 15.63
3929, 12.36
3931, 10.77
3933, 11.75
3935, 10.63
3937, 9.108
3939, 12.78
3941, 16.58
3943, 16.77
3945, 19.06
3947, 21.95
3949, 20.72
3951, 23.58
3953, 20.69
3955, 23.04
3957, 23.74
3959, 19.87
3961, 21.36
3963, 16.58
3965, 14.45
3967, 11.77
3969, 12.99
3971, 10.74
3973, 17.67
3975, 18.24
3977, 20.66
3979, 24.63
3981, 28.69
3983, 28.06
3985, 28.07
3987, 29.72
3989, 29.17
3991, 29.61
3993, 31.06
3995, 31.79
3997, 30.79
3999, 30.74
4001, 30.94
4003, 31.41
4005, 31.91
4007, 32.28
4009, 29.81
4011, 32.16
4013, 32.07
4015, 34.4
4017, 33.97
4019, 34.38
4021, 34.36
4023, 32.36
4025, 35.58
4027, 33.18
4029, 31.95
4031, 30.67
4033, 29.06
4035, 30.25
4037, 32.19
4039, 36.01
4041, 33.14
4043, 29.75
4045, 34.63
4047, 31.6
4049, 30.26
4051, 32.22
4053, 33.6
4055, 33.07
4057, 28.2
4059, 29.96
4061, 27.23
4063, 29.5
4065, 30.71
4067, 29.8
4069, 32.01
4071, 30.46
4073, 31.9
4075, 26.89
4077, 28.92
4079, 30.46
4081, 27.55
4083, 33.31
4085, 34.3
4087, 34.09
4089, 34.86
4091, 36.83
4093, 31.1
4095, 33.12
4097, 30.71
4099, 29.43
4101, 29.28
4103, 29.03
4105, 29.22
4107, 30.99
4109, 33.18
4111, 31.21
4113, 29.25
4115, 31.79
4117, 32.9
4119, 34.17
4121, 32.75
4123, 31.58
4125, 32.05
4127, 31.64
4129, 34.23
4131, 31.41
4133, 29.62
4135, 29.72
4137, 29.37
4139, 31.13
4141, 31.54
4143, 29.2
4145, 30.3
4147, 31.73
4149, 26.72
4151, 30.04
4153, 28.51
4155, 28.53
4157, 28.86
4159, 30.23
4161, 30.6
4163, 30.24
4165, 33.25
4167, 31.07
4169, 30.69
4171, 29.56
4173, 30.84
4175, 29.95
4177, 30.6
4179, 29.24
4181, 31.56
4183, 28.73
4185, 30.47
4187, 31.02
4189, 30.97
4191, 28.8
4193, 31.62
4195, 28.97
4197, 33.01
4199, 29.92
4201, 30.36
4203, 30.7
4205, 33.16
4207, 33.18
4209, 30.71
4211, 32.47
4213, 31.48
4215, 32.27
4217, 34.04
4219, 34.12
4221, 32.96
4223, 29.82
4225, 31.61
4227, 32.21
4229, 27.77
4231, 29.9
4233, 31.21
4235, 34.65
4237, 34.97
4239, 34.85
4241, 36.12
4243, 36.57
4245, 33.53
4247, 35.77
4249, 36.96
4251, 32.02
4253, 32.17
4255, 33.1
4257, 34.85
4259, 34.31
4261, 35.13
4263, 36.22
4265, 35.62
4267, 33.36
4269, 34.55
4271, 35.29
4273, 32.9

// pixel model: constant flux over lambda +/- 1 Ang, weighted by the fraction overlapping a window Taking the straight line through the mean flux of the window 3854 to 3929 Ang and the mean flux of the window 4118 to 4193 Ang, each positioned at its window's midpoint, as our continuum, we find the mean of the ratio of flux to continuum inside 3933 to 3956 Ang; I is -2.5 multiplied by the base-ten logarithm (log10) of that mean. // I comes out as 0.20 mag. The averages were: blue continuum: 18.5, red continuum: 30.6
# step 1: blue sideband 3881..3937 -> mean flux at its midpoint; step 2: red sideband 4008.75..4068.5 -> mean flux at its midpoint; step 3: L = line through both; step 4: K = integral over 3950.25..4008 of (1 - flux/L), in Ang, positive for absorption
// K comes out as 4.0 Ang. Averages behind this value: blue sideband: 18.8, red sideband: 31.9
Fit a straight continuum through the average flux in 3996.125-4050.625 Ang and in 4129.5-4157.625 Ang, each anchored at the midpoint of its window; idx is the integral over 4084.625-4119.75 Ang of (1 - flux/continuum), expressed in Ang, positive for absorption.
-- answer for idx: -1.4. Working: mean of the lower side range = 32.2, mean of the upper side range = 29.9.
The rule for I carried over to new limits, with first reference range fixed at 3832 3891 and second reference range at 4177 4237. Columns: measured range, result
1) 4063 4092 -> -0.240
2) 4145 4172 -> -0.036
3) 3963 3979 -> 0.264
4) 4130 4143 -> -0.088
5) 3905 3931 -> -0.147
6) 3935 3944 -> 0.361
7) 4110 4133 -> -0.172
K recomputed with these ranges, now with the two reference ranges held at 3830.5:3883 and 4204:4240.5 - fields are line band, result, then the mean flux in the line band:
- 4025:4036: -3.96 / 31.4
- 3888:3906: -4.07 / 20.5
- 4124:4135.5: -1.50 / 31.5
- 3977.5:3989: -3.74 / 27.6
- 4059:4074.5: -3.26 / 30.1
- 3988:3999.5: -4.94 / 30.5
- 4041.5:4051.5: -3.29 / 31.7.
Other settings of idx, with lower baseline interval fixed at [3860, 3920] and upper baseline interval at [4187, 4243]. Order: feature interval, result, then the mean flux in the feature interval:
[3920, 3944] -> 7.5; 14.3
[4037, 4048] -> -3.4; 33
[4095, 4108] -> -1.2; 30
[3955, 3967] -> 1.7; 18.9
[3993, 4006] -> -4.3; 31.2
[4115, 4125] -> -1.6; 32.7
